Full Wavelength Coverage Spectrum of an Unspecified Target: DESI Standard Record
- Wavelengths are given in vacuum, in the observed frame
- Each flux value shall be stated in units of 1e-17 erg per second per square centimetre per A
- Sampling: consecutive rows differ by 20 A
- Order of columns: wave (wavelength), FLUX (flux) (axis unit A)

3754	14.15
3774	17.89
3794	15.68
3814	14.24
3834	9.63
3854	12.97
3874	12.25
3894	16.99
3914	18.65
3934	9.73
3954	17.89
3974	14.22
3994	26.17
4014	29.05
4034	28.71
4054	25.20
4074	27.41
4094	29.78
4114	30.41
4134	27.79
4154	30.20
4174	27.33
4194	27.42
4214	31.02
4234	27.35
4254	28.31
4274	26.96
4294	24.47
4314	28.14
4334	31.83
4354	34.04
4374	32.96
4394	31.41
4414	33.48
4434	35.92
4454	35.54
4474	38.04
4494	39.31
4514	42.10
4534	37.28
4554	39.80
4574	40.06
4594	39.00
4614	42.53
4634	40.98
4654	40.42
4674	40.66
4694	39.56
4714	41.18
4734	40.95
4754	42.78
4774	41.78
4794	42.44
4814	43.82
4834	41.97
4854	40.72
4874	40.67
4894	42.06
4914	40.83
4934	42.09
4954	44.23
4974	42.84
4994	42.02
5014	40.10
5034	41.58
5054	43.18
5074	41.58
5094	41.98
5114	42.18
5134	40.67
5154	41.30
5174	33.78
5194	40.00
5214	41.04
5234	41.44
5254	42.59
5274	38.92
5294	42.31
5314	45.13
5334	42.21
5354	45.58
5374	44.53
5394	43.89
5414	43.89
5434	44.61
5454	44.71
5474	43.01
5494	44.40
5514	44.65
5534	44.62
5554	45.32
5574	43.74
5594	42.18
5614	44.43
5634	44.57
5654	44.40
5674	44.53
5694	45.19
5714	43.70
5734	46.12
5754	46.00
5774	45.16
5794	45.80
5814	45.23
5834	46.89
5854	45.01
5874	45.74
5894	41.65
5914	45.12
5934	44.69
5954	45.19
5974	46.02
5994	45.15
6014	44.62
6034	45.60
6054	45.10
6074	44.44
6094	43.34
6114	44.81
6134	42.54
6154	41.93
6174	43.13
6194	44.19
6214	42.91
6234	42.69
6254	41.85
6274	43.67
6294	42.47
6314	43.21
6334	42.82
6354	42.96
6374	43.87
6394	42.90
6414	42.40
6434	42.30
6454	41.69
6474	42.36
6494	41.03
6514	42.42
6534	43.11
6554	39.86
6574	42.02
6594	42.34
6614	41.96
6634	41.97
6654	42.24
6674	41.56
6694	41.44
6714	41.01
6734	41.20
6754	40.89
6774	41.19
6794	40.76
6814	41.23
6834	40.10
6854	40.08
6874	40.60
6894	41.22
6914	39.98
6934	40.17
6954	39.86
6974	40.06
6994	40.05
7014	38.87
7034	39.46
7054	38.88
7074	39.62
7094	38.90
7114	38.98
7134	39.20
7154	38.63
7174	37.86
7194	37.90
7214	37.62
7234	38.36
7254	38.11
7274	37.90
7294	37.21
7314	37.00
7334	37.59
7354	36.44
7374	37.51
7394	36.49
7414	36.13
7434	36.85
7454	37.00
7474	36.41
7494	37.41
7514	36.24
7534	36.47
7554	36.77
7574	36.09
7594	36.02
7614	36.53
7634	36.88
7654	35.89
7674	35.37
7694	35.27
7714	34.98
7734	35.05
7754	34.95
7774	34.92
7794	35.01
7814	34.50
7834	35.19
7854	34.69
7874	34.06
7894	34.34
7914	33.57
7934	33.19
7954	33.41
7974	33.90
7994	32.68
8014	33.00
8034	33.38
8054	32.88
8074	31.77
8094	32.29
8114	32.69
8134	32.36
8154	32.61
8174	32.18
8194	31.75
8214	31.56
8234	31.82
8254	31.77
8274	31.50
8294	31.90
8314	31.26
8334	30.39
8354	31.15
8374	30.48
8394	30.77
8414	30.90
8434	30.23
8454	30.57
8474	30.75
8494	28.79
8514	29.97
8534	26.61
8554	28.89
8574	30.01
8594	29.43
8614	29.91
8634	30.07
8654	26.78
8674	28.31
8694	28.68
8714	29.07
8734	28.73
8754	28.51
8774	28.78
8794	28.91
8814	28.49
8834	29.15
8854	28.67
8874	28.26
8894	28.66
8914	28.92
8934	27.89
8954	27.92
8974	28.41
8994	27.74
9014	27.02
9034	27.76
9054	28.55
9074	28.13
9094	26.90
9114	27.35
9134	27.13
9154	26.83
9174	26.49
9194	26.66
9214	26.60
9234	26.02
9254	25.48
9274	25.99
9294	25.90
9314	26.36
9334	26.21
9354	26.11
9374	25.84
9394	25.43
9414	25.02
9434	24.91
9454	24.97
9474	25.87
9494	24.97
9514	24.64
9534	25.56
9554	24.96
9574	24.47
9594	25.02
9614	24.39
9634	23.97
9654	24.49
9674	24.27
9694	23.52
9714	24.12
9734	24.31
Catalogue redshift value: 0.000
